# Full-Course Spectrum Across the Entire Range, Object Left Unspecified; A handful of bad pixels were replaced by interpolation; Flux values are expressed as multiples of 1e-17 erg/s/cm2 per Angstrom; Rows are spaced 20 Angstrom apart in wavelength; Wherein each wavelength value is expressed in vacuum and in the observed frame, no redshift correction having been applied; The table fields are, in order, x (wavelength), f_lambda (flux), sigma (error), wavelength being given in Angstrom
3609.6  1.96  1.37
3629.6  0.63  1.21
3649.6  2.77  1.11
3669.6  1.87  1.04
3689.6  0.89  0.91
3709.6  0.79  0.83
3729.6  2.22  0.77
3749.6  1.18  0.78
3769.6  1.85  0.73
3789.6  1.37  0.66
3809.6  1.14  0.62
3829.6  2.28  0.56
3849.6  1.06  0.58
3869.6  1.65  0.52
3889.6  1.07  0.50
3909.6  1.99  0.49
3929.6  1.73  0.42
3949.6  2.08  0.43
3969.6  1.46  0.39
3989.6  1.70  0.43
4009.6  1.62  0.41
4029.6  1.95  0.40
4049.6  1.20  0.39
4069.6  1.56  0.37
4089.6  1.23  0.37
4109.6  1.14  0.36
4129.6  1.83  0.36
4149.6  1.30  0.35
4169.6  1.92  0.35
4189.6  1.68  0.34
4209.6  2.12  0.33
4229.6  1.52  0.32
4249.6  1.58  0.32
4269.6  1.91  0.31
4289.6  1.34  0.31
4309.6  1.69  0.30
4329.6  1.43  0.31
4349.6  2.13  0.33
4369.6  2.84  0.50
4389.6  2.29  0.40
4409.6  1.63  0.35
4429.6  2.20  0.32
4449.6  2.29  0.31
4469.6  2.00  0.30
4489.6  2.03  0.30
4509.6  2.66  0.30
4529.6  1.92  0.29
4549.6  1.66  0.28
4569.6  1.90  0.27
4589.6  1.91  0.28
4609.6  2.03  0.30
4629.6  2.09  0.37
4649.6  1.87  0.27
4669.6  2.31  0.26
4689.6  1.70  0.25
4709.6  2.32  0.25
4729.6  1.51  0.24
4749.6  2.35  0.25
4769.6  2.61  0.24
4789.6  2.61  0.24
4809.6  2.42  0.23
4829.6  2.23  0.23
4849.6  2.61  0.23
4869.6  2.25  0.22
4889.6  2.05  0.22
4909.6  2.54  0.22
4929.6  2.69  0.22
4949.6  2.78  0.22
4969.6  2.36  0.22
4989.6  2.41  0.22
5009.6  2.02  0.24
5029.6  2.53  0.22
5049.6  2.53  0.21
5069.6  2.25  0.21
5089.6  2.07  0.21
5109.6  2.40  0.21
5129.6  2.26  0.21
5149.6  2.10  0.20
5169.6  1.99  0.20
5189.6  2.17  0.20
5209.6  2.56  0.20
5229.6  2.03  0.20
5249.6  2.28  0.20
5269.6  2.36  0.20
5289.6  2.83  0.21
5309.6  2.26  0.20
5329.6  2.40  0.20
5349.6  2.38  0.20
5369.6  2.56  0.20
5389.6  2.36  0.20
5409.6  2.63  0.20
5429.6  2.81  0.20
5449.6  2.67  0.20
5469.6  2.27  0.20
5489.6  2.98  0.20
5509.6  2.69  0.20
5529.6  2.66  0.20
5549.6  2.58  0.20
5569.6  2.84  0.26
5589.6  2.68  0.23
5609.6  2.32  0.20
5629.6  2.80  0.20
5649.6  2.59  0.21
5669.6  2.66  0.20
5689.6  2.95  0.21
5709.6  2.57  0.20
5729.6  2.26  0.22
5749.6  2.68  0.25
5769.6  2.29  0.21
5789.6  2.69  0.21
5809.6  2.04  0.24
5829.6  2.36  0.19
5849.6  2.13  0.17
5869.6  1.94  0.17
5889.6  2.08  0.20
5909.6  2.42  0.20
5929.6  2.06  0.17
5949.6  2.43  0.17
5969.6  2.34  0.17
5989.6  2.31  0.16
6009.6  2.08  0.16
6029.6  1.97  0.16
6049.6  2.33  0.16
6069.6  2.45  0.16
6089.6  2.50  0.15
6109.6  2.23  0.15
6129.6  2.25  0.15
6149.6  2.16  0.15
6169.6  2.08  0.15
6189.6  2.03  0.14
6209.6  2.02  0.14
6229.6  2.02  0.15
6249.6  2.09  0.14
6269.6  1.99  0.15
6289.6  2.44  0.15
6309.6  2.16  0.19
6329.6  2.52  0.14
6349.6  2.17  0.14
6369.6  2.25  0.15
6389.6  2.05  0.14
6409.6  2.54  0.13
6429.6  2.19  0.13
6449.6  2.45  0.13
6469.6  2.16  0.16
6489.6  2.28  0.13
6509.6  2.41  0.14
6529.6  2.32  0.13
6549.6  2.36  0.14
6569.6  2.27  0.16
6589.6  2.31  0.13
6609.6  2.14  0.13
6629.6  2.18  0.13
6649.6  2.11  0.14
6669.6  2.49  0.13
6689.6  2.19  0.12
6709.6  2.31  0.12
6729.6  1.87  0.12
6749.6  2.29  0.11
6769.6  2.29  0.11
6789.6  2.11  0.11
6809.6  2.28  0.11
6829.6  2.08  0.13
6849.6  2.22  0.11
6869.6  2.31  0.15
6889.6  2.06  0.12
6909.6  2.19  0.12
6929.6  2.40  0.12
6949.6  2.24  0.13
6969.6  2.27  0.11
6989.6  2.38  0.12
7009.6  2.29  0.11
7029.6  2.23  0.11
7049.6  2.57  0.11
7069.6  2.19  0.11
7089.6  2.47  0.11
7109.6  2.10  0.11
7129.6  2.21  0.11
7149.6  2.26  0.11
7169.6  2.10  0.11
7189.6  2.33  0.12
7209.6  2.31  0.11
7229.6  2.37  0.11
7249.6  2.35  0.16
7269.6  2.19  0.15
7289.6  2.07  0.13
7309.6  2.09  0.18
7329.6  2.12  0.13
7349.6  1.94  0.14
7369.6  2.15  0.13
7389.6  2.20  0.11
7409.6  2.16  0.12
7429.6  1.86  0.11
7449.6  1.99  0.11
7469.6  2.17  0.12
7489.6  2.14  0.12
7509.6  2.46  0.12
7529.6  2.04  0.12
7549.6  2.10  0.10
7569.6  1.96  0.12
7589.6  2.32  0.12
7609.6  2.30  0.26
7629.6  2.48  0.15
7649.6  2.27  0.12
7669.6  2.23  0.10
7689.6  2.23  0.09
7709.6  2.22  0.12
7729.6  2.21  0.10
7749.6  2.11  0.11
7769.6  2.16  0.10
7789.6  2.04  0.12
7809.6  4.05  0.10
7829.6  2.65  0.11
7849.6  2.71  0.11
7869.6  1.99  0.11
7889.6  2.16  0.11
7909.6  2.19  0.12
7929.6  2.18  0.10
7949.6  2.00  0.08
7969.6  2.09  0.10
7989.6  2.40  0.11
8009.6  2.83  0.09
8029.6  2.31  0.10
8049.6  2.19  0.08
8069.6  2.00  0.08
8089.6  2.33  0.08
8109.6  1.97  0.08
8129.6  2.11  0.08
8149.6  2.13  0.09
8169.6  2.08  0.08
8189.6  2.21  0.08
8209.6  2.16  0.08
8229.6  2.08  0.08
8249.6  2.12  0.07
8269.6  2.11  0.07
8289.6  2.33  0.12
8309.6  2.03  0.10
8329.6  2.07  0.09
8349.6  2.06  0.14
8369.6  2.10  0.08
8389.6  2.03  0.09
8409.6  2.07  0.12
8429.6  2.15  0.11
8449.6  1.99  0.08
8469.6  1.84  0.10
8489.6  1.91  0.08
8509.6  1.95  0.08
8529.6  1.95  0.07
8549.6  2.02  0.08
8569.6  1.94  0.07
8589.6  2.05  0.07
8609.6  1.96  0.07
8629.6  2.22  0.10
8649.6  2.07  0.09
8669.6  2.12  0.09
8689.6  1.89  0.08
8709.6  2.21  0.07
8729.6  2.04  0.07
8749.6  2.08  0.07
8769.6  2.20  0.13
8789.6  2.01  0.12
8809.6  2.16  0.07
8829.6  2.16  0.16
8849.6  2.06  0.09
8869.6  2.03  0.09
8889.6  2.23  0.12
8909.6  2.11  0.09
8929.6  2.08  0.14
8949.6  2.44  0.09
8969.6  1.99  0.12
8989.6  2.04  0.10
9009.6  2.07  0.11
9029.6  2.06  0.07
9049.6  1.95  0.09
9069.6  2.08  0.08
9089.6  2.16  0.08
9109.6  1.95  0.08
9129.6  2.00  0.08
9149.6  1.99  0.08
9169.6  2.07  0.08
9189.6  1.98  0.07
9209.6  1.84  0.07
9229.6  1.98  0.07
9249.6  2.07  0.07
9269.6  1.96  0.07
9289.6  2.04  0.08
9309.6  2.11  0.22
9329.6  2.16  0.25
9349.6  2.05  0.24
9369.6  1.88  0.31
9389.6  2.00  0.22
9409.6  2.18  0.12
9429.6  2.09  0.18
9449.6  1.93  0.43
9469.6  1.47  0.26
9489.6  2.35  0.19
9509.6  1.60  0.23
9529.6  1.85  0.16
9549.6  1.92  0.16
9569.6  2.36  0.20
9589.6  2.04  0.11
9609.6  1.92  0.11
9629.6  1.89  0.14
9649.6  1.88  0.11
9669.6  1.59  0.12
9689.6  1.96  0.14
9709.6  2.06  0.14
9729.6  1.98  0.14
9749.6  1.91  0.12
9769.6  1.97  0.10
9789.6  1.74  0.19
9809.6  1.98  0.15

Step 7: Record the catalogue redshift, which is 0.191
